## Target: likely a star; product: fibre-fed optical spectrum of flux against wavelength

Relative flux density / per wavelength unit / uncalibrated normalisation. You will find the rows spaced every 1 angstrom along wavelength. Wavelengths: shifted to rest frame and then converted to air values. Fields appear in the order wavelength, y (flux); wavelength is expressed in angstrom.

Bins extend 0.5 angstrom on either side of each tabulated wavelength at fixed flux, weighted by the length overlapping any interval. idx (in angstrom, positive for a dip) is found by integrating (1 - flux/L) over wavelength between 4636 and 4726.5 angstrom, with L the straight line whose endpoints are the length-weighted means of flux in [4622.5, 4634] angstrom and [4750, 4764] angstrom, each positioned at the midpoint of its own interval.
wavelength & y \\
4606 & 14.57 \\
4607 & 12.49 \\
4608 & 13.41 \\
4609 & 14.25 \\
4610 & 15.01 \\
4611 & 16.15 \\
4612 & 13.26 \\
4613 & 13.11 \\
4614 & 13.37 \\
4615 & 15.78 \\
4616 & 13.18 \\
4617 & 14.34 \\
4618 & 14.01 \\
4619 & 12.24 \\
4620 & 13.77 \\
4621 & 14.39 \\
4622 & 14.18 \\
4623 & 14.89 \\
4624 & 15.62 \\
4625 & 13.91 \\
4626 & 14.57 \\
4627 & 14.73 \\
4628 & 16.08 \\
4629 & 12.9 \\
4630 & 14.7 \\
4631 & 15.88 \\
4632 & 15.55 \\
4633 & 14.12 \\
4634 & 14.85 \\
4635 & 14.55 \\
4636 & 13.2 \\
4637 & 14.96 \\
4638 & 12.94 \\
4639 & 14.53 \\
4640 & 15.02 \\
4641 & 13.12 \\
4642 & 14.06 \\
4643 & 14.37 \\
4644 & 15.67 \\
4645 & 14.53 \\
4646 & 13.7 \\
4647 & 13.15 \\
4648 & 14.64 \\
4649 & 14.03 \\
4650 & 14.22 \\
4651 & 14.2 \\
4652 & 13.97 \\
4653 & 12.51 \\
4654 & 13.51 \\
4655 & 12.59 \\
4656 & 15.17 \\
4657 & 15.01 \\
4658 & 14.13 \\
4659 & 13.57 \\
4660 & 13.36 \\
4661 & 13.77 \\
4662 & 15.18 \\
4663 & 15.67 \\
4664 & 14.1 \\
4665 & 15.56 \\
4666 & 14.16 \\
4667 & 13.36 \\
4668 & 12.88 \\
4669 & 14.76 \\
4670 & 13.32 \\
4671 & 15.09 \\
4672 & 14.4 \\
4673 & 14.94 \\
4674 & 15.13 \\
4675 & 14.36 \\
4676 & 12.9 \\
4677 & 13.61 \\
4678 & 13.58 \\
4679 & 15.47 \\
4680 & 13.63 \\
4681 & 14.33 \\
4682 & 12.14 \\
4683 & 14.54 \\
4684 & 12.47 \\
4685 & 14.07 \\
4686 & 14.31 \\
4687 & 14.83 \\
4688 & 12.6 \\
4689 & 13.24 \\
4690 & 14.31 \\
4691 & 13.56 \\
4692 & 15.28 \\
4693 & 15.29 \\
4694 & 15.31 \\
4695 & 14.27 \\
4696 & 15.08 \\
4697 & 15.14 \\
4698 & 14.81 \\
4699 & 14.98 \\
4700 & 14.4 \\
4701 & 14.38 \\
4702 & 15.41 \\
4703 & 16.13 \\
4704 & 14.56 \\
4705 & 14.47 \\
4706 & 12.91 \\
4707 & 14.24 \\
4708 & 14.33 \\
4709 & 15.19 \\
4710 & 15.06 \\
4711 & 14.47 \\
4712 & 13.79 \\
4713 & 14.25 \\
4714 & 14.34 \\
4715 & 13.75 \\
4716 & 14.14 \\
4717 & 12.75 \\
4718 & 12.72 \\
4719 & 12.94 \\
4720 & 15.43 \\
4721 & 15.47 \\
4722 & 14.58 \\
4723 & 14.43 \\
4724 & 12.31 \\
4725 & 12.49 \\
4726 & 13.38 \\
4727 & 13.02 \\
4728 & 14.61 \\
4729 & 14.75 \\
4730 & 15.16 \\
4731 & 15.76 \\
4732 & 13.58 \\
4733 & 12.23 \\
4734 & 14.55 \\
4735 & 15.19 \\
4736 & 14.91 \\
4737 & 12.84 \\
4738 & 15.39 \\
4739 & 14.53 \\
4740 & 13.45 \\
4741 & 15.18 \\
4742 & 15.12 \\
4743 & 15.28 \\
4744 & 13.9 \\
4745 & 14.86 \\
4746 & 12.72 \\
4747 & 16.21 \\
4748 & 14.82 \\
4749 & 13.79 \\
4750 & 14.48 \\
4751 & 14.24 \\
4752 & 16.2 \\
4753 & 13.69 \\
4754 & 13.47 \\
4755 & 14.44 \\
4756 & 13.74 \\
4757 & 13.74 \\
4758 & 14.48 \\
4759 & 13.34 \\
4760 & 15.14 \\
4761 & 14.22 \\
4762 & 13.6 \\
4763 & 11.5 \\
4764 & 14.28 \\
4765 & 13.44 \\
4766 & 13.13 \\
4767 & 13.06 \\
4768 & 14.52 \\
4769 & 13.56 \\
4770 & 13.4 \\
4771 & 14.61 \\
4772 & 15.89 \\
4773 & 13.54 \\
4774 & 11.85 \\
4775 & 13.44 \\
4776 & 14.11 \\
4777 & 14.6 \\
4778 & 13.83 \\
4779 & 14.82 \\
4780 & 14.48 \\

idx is 1.96 angstrom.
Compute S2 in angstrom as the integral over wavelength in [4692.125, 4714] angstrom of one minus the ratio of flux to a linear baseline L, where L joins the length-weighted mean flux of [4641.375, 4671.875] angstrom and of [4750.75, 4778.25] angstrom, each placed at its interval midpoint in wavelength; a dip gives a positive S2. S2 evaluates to -1.0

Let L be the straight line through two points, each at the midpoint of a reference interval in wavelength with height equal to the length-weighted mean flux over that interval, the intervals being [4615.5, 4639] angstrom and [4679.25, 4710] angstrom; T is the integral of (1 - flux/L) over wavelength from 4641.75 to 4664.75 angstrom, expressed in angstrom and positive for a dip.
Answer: 0.3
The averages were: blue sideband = 14.3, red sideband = 14.4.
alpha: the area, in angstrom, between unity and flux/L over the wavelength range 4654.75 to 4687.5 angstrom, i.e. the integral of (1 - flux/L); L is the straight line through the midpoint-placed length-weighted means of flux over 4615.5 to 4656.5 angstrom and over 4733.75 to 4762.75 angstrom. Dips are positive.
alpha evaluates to 0.3 angstrom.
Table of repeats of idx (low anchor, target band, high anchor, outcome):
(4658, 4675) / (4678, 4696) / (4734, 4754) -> 0.3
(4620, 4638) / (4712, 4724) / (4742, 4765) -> 0.3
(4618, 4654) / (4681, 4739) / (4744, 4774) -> -0.4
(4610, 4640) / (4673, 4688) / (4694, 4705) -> 0.8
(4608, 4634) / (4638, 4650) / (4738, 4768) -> 0.1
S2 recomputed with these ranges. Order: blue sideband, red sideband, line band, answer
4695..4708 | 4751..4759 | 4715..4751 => 0.5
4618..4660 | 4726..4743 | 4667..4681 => 0.1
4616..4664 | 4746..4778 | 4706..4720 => 0.1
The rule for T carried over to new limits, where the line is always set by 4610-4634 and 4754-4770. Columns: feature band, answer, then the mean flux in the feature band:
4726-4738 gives -0.3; 14.2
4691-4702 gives -0.6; 14.9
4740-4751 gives -0.6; 14.6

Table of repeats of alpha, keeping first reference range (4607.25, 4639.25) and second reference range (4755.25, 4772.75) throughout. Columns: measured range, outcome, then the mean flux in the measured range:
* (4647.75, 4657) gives 0.20 angstrom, 13.9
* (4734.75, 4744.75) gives -0.45 angstrom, 14.6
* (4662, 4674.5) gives -0.27 angstrom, 14.5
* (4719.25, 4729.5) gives -0.02 angstrom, 14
